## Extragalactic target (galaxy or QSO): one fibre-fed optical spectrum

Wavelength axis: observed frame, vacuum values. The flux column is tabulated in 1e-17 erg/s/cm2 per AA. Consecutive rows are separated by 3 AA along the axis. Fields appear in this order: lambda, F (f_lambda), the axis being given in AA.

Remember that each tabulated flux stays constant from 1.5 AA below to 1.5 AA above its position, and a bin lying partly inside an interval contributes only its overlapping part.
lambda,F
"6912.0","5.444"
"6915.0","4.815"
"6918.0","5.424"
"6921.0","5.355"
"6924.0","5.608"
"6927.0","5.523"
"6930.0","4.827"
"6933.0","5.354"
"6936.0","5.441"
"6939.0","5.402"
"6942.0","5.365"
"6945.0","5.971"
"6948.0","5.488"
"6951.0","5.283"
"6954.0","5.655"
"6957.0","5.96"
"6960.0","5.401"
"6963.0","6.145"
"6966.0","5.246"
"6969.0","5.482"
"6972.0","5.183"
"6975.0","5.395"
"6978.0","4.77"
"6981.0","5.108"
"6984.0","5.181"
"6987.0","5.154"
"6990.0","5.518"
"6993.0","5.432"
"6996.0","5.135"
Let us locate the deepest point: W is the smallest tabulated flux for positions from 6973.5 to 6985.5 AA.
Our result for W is 4.77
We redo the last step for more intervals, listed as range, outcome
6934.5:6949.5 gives 5.365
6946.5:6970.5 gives 5.246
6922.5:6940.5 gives 4.827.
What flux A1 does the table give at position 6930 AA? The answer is 4.827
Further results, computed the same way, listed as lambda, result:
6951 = 5.283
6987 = 5.154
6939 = 5.402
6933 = 5.354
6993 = 5.432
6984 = 5.181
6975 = 5.395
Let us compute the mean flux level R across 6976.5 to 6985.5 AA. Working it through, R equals 5.02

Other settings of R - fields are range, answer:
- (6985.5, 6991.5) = 5.34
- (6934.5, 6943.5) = 5.4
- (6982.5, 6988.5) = 5.17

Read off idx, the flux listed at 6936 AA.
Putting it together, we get 5.441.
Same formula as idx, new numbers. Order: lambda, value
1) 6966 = 5.246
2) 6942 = 5.365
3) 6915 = 4.815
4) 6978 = 4.77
